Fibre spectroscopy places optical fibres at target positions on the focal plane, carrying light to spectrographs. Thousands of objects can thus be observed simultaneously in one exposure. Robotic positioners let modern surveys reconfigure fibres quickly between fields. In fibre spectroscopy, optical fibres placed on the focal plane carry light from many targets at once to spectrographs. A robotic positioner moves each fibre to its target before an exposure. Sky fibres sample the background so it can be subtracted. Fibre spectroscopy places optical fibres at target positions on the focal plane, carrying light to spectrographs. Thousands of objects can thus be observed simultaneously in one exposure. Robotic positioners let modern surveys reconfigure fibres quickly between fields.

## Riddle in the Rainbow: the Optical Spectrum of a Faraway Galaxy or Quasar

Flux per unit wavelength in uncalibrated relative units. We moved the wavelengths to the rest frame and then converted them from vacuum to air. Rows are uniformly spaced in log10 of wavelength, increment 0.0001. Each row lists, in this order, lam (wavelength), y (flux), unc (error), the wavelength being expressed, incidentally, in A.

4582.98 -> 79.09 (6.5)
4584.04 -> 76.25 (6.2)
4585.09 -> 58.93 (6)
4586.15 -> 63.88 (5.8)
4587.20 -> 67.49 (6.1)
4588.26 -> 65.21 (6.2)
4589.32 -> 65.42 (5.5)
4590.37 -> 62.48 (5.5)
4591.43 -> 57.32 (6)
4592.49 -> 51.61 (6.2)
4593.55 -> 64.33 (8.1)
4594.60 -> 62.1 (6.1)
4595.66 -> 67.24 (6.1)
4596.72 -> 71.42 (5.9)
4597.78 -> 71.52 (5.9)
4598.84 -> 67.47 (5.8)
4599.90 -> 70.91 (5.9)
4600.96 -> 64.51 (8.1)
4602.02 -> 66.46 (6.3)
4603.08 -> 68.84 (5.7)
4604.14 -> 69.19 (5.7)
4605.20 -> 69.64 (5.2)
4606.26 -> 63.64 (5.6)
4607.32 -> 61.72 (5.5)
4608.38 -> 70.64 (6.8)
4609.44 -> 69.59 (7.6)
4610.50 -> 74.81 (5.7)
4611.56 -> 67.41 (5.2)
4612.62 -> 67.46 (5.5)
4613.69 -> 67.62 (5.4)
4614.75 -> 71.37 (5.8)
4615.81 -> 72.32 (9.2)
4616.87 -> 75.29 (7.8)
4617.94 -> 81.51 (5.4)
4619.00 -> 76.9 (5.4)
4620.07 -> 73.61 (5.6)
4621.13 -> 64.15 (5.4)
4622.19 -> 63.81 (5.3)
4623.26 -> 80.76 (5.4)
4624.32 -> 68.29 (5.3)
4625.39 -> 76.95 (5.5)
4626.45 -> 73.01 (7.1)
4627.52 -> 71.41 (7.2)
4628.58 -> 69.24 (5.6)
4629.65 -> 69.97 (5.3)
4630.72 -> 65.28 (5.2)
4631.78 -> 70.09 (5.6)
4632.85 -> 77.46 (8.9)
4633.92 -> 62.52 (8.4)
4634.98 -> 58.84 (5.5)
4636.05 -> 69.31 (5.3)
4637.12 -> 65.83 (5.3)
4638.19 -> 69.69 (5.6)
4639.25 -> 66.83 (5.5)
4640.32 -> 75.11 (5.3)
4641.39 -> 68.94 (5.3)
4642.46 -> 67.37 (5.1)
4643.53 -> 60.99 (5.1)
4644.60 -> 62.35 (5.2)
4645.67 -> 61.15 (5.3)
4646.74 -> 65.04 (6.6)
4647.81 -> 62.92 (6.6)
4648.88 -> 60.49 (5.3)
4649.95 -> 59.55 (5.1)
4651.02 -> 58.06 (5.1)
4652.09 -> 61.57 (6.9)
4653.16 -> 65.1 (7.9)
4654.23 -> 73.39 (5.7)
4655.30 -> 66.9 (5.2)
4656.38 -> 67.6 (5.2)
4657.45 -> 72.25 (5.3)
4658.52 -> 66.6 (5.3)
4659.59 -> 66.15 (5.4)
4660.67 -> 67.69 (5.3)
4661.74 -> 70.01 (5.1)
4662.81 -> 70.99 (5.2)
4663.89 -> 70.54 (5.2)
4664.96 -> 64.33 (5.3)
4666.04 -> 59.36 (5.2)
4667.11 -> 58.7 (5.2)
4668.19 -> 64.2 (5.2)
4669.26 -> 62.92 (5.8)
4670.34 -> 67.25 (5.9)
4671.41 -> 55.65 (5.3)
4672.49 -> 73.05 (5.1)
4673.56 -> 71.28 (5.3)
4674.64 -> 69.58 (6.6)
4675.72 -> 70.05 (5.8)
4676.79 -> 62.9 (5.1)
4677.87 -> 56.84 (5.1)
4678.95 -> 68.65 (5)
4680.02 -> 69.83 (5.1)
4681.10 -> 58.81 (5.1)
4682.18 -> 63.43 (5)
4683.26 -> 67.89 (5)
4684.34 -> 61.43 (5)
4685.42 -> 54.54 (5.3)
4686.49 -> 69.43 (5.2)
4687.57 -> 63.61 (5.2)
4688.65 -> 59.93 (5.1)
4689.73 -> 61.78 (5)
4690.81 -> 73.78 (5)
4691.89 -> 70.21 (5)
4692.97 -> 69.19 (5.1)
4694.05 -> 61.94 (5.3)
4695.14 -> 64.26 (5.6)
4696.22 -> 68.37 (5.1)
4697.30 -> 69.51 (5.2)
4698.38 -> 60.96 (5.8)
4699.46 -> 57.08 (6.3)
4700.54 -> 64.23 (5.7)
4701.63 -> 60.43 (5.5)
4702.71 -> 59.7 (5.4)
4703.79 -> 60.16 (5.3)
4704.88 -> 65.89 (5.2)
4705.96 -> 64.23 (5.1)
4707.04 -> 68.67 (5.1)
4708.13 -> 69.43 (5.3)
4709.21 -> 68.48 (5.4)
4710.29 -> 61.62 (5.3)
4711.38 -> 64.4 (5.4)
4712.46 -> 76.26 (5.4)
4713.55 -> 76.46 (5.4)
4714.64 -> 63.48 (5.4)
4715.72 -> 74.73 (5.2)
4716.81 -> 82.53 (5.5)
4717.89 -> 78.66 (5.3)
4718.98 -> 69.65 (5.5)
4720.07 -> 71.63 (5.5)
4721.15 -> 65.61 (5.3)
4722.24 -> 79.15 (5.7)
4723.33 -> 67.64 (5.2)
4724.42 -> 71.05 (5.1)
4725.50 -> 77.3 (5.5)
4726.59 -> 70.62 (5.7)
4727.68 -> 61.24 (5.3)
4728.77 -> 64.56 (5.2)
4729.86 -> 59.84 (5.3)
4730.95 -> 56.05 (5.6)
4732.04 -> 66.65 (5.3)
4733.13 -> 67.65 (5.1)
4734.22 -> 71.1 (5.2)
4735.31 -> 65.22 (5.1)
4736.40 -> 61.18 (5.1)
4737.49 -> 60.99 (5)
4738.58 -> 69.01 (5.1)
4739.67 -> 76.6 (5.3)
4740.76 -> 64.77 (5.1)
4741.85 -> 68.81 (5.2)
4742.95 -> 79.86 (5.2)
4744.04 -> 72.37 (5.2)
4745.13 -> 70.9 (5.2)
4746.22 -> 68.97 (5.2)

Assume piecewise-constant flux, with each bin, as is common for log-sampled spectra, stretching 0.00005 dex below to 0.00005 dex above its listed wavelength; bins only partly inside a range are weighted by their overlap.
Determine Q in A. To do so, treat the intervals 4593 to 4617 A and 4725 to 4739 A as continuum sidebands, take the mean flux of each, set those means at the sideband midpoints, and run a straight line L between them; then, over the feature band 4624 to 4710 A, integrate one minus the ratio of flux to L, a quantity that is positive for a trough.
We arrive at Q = 1.4 A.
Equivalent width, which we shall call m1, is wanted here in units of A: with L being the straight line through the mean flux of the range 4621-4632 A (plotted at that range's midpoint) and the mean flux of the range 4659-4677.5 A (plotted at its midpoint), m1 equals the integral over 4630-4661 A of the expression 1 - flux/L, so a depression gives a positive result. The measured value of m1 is 1.1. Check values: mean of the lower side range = 70.5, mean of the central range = 66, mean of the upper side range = 66.1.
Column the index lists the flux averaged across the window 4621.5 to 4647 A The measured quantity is 68.3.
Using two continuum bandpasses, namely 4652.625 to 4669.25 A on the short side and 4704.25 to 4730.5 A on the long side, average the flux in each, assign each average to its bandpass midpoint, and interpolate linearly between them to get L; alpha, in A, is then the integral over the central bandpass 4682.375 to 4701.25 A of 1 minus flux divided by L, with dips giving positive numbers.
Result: 1.0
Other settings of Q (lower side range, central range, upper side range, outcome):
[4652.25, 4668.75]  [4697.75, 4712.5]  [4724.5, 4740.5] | 0.6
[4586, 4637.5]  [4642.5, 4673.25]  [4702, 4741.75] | 1.5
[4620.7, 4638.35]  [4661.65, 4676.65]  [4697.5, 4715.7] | 0.3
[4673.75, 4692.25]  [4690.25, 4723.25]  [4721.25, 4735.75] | -0.9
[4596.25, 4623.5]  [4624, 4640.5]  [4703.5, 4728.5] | 0.2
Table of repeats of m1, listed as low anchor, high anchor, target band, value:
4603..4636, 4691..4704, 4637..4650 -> 0.6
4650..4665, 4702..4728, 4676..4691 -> 1.0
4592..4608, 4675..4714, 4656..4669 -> -0.2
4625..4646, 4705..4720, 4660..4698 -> 2.2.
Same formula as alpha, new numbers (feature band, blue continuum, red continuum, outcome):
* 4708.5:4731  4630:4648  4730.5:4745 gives -0.74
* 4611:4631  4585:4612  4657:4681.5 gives -1.65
